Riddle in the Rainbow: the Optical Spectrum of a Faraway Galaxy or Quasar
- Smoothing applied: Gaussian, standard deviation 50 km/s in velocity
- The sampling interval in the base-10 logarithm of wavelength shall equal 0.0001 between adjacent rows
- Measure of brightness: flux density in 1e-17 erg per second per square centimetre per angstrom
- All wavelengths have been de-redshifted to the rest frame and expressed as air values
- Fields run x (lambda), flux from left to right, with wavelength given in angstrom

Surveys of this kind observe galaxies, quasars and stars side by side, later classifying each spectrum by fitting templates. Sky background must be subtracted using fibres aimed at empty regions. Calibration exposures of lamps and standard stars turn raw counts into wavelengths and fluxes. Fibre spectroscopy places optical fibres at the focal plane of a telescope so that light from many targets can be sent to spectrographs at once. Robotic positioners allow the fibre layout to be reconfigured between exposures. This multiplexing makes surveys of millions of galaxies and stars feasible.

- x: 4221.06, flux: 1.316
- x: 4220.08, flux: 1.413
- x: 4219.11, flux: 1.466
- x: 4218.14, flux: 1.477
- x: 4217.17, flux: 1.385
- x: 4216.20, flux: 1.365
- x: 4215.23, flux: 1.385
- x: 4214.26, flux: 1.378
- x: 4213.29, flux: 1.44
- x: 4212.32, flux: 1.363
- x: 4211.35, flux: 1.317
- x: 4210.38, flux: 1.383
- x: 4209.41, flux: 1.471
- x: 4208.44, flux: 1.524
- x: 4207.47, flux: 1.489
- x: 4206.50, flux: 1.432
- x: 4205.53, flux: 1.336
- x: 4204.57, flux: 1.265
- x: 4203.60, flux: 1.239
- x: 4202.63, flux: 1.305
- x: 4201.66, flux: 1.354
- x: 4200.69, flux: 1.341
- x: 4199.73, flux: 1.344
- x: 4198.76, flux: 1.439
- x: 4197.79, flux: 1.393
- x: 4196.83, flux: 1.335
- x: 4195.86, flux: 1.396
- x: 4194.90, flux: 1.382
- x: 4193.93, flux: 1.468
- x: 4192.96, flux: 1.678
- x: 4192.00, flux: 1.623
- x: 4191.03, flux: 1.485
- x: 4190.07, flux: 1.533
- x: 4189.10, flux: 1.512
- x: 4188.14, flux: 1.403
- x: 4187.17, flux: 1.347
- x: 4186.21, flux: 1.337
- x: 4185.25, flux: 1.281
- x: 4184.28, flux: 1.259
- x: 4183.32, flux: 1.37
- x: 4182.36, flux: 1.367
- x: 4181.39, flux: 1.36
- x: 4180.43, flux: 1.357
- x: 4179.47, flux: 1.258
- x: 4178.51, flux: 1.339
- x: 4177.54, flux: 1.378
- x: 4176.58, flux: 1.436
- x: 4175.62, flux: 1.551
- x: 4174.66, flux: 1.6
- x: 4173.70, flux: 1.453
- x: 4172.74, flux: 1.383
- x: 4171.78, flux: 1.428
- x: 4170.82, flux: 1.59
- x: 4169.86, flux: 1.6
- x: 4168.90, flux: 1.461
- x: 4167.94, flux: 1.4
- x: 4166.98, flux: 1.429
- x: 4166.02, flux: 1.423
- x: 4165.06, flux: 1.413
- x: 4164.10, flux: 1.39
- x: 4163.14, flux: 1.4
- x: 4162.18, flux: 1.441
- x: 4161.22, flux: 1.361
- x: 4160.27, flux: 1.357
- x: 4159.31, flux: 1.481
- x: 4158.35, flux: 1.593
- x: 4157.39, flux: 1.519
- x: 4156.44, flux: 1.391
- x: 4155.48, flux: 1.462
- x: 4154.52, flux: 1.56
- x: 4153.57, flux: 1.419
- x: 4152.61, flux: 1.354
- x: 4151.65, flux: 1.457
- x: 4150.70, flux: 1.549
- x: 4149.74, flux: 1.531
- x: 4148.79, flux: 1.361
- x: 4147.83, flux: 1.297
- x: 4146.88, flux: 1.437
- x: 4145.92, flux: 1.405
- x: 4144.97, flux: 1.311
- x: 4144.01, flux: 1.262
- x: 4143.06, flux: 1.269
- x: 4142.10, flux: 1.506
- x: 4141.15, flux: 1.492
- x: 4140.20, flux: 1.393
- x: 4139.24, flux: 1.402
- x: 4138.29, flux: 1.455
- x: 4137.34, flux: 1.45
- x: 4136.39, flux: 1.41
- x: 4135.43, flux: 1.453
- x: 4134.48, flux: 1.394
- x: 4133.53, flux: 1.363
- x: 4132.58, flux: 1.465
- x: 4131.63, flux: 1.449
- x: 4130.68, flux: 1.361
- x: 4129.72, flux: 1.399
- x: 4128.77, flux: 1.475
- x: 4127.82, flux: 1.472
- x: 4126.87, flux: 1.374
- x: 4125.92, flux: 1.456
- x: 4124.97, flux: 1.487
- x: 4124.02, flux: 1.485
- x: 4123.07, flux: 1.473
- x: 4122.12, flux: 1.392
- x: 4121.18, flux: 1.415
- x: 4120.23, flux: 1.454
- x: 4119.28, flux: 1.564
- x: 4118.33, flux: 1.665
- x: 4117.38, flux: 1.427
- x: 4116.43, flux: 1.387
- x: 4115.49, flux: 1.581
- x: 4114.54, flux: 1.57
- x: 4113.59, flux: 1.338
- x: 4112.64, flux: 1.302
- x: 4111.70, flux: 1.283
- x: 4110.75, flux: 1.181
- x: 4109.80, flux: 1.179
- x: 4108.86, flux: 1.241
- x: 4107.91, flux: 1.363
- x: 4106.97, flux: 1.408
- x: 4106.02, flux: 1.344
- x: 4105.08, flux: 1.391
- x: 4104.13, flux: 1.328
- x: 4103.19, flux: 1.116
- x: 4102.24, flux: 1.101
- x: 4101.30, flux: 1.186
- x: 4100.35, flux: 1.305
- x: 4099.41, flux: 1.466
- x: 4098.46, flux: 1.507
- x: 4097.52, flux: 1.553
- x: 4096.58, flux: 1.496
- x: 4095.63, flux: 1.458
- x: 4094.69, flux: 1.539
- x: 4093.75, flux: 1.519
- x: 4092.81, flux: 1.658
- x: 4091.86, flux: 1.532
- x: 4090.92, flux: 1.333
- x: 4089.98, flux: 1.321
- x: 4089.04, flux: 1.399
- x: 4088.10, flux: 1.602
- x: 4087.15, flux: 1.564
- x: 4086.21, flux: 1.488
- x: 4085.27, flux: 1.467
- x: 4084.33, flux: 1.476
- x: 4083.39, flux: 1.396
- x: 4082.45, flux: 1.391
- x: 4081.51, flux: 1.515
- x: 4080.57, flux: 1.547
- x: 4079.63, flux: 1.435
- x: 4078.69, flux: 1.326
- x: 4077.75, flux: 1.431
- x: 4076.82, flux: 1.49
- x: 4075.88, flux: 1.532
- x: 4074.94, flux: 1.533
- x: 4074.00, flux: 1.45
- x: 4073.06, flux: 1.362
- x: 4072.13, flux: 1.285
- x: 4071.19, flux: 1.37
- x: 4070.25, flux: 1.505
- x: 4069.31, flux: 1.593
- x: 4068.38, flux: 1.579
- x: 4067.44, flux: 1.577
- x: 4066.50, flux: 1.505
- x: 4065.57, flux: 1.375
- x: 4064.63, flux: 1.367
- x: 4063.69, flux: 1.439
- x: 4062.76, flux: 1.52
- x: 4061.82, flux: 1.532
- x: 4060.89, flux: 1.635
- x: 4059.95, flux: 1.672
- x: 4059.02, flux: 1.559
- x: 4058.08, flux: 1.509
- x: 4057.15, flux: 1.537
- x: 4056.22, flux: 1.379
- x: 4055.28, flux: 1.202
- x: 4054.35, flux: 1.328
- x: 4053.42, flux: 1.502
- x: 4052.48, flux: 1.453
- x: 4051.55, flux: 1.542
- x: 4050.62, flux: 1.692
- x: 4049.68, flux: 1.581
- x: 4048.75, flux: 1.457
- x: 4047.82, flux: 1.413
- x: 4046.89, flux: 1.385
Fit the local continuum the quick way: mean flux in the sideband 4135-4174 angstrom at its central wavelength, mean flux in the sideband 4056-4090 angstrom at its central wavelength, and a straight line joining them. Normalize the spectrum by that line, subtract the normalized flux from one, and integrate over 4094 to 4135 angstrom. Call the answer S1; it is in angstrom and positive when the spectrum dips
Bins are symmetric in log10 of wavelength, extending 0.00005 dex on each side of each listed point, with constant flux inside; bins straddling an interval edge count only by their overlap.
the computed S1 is 1.56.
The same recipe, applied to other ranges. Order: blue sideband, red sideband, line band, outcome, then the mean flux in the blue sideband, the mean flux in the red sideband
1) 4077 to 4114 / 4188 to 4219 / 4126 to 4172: -0.80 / 1.4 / 1.41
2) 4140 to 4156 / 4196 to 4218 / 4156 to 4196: -1.04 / 1.42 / 1.38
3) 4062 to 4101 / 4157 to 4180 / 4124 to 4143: 0.28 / 1.47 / 1.44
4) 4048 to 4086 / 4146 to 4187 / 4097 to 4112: 1.50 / 1.48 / 1.42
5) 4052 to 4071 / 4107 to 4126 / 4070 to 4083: 0.24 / 1.49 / 1.41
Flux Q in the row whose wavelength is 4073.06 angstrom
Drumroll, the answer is 1.362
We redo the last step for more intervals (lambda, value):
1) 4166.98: 1.429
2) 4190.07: 1.533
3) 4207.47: 1.489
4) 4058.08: 1.509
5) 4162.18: 1.441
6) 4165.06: 1.413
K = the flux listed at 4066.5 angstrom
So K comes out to 1.505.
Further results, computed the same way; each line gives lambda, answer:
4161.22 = 1.361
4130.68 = 1.361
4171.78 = 1.428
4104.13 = 1.328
